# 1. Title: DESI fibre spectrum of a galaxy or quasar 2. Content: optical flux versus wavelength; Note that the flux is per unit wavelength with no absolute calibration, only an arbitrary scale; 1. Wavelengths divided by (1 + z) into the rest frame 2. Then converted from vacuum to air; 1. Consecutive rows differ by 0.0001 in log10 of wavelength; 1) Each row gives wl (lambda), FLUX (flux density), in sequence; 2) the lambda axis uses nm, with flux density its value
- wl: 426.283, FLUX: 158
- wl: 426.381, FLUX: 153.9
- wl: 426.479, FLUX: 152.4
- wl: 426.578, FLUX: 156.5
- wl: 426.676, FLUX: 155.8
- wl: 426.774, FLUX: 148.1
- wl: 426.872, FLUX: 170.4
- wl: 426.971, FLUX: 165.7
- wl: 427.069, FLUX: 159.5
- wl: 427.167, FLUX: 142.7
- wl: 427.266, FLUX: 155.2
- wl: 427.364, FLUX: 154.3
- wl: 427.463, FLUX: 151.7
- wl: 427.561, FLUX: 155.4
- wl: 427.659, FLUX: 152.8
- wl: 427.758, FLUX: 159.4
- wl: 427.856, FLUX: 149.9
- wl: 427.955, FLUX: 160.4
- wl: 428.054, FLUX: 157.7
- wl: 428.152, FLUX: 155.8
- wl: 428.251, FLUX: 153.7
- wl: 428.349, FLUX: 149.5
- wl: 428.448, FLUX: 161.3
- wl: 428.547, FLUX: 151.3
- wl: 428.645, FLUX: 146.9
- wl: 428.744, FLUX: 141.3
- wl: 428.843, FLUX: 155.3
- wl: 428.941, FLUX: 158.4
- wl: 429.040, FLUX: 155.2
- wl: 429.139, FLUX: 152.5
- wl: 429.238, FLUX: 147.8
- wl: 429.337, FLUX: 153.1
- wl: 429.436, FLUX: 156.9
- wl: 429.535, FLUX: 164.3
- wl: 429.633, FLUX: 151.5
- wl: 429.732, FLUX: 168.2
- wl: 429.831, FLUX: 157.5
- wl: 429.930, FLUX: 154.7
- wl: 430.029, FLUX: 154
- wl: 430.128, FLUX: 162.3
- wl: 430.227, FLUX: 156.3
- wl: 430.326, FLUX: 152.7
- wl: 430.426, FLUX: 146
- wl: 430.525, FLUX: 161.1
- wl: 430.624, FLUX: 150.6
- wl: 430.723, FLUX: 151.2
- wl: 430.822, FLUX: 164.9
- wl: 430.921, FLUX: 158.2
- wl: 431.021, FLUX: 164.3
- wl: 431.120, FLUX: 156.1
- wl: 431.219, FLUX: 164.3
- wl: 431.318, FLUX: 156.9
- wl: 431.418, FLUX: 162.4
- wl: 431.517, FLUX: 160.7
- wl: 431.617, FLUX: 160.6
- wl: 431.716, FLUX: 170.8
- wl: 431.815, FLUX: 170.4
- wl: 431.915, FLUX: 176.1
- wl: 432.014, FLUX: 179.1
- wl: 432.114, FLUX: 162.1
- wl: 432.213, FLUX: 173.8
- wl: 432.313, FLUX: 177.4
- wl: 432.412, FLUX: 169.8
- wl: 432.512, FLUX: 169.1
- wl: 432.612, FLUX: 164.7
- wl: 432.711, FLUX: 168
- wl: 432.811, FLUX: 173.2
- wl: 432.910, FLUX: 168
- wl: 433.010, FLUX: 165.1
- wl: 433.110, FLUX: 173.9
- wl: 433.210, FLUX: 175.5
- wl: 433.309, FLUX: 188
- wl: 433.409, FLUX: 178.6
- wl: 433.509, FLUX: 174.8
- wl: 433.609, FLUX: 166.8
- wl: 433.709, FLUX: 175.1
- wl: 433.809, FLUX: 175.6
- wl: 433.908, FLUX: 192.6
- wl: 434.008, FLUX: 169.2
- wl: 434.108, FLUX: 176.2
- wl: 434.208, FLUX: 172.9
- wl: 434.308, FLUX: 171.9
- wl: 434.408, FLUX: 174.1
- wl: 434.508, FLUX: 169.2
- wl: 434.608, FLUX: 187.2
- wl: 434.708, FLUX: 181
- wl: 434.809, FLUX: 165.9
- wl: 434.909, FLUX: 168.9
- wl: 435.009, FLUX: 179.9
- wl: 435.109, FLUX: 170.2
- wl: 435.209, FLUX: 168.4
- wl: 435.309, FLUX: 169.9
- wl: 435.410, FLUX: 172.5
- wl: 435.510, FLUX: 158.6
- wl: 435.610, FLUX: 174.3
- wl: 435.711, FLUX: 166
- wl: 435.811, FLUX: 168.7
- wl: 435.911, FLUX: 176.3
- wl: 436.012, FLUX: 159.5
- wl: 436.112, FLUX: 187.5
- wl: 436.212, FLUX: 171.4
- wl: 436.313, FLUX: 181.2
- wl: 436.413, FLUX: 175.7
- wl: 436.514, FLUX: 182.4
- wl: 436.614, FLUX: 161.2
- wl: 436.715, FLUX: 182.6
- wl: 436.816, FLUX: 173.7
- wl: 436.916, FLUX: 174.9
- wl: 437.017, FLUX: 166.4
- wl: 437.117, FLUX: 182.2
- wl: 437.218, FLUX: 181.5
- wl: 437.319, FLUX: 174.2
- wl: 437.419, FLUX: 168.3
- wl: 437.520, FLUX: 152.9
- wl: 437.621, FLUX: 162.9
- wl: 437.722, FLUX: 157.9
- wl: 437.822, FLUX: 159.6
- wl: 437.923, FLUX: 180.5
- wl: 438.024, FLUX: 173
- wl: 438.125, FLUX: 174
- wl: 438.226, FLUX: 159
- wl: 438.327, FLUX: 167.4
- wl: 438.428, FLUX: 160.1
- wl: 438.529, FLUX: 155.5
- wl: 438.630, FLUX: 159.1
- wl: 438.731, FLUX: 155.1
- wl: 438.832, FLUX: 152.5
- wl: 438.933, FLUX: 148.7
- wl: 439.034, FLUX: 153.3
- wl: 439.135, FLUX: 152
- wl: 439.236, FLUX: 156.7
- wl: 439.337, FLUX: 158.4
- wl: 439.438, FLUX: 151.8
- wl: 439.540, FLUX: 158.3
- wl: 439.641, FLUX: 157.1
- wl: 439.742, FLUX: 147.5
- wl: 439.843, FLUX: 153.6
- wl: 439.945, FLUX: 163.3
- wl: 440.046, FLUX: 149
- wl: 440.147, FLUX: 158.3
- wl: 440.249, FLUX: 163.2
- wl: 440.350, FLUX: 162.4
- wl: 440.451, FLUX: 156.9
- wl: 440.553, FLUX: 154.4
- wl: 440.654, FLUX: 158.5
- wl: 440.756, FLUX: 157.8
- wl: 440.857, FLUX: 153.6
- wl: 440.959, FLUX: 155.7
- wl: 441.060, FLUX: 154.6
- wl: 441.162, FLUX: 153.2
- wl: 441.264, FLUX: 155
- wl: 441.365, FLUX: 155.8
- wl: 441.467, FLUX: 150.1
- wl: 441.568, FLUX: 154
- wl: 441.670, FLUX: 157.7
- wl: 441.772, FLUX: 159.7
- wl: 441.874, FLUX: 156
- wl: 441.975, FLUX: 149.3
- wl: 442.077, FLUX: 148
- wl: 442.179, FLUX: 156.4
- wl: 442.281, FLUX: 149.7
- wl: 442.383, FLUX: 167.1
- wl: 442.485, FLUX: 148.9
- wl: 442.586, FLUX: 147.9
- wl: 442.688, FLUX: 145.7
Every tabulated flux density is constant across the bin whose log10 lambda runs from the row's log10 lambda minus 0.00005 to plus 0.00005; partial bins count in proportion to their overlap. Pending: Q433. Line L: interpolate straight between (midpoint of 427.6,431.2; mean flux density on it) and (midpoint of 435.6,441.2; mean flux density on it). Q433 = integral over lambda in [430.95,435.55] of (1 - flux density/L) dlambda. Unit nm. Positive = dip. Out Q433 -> -0.35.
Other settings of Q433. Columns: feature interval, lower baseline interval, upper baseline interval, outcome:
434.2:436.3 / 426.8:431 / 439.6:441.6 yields -0.22 nm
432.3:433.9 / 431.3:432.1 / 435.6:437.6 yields -0.04 nm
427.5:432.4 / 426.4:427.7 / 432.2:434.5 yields 0.16 nm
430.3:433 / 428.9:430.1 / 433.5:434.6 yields 0.01 nm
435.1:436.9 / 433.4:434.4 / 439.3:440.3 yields -0.04 nm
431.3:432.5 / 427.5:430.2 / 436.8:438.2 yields -0.06 nm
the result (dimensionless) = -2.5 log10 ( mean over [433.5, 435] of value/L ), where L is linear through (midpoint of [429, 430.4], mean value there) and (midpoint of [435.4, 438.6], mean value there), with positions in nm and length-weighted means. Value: -0.07 mag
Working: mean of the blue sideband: 156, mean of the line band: 175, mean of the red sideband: 170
